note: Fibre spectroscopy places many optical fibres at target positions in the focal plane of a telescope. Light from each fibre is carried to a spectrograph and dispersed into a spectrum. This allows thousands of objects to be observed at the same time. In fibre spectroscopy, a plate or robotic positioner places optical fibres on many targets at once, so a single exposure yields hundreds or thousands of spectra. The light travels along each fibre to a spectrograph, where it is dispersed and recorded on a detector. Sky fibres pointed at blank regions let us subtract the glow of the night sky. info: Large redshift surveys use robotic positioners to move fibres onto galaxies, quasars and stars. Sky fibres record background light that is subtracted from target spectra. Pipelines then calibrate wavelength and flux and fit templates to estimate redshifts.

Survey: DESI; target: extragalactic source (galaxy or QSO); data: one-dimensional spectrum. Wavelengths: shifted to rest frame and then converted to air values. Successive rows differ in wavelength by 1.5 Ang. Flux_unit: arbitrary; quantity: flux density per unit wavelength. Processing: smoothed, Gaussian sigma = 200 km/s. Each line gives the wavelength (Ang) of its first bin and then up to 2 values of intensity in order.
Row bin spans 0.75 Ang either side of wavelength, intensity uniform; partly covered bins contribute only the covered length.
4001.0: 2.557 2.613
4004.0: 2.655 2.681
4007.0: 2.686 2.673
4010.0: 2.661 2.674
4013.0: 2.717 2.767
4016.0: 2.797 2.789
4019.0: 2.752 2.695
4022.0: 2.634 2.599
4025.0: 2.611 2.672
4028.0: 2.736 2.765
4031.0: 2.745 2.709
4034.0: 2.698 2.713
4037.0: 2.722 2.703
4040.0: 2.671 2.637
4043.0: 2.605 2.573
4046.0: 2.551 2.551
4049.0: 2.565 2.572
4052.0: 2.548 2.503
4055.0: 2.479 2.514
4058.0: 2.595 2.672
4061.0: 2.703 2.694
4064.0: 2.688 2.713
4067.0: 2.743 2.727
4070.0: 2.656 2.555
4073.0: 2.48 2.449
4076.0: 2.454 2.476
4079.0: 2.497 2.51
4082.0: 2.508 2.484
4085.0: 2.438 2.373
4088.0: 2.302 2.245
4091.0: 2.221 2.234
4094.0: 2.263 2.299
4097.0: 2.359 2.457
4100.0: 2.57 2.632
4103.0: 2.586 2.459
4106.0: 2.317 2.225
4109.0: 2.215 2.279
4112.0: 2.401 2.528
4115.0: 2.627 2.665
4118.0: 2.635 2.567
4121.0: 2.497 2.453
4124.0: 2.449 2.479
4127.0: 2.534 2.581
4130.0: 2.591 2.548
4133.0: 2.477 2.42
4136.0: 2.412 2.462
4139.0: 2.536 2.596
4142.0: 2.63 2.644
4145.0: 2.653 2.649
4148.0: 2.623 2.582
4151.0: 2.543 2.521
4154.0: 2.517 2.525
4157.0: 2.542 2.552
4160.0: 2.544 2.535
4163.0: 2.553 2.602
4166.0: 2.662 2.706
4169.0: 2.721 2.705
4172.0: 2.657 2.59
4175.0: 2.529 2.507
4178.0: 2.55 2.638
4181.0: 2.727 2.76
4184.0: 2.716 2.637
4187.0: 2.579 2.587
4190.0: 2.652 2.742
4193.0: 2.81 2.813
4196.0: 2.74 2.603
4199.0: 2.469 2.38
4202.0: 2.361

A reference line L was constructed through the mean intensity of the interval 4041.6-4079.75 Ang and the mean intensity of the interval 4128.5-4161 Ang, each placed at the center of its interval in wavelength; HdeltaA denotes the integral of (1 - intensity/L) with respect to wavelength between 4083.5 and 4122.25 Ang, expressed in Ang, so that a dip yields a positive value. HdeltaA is 2.3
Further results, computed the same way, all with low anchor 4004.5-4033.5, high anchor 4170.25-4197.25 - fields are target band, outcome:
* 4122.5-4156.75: 1.7 Ang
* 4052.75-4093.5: 2.7 Ang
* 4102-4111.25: 1.1 Ang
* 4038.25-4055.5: 0.8 Ang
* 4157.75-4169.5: 0.3 Ang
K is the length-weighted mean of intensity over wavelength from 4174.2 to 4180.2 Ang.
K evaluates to 2.56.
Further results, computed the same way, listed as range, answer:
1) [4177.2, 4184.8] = 2.68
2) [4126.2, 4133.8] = 2.54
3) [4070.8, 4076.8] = 2.48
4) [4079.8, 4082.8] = 2.51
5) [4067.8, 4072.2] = 2.65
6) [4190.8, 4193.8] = 2.78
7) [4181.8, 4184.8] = 2.74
